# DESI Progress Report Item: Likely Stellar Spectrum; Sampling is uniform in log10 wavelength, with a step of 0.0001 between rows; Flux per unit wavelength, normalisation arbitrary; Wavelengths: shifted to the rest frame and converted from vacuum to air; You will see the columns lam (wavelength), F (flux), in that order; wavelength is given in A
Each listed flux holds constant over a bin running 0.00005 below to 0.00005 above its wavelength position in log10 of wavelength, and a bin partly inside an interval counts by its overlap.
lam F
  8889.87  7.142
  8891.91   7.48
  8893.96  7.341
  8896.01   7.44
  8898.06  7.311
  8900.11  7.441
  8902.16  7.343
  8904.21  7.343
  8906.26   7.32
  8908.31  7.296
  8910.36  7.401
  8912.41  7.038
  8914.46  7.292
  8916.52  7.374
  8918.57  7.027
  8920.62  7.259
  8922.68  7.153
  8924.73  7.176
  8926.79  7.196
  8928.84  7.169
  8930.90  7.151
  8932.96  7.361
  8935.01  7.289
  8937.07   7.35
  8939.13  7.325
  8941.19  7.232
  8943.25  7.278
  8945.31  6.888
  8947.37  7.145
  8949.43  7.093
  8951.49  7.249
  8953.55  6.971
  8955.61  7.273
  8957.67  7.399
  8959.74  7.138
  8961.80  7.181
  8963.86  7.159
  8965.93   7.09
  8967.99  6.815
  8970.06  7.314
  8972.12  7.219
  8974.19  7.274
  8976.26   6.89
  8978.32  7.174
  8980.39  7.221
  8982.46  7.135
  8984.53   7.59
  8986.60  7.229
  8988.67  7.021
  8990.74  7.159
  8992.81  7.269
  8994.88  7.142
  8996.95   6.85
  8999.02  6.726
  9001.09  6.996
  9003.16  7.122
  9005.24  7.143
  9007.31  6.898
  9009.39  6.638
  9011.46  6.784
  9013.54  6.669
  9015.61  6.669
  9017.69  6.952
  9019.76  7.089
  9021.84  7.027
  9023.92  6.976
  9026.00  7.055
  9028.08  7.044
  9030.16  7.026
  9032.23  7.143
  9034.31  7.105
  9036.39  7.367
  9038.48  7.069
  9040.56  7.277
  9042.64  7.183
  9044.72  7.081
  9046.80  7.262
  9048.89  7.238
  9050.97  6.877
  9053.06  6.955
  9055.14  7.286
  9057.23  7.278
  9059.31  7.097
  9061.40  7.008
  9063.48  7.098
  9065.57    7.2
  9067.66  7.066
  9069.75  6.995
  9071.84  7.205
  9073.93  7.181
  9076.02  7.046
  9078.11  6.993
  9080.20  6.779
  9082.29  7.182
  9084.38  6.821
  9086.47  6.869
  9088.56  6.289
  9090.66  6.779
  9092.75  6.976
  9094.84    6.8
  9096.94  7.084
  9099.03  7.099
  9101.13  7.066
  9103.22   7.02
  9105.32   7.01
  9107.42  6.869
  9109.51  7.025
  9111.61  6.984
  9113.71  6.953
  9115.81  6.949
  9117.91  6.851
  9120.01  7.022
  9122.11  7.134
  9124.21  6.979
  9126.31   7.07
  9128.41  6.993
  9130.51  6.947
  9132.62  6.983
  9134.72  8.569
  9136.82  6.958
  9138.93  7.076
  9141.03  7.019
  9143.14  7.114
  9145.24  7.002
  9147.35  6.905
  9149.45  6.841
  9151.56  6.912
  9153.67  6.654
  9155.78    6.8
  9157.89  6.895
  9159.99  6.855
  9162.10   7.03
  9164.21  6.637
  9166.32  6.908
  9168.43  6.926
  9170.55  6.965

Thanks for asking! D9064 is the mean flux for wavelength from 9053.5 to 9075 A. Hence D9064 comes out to 7.14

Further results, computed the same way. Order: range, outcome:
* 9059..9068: 7.09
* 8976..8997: 7.18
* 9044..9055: 7.1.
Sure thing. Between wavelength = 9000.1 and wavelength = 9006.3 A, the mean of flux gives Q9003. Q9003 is 7.09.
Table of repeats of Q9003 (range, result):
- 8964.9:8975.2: 7.14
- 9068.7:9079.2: 7.08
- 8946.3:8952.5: 7.16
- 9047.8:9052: 7.06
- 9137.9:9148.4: 7.03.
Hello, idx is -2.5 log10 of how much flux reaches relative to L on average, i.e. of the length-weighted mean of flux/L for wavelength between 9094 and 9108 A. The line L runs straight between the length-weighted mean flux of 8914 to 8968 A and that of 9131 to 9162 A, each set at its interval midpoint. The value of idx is 0.012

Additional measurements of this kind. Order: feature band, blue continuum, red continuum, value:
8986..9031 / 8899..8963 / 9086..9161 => 0.024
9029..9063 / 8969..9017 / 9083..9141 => -0.017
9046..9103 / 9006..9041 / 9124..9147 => 0.007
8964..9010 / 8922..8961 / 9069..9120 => 0.006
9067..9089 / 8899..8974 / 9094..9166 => 0.015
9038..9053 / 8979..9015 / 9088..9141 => -0.016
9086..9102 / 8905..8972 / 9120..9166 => 0.030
